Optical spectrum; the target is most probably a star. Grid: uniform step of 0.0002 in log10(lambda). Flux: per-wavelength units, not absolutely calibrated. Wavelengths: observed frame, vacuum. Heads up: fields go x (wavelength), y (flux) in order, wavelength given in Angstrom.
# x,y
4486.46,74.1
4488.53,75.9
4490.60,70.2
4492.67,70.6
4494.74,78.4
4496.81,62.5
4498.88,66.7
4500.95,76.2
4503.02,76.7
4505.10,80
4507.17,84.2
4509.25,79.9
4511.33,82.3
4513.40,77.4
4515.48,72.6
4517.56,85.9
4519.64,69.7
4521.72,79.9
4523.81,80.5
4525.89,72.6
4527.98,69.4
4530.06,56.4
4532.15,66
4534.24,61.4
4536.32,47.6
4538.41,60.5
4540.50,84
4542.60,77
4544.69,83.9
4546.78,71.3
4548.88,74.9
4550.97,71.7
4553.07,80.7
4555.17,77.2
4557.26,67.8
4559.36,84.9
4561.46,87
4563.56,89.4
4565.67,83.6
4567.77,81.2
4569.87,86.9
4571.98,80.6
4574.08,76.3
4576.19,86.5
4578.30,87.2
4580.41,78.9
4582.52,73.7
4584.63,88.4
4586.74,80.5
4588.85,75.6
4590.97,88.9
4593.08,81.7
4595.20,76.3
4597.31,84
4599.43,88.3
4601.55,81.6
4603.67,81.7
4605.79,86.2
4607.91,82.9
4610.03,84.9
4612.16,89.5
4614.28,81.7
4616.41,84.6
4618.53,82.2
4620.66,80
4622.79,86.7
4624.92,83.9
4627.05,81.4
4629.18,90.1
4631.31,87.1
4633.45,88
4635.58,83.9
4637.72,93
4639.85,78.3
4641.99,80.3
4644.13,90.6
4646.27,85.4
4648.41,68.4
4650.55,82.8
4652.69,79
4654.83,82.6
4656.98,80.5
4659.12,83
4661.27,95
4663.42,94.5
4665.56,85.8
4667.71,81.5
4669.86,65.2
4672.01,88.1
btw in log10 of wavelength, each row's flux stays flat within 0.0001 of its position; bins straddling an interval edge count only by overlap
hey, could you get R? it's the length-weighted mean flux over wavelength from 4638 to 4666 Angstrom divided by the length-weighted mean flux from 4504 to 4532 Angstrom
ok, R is 1.10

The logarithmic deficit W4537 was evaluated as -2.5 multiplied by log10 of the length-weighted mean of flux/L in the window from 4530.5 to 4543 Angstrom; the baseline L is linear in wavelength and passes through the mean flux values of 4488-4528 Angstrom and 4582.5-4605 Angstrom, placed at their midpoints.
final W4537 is 0.20 mag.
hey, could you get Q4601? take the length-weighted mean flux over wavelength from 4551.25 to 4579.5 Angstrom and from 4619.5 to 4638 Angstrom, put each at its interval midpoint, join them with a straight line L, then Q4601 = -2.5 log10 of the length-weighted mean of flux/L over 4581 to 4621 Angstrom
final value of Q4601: 0.016 mag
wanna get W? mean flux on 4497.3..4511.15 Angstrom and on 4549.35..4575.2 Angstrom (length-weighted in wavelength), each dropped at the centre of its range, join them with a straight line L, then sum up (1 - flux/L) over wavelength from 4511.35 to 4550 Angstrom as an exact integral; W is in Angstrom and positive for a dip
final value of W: 3.2 Angstrom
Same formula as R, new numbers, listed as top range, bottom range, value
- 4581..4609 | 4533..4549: 1.18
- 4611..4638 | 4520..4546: 1.22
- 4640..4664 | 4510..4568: 1.11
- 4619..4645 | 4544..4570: 1.07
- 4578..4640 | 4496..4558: 1.14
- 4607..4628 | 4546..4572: 1.05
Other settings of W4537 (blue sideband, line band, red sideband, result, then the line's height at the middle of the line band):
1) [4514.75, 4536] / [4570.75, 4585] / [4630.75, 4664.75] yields -0.066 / 76.6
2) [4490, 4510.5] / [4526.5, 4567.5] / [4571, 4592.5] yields 0.075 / 78.7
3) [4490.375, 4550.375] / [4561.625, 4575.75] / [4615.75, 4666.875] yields -0.078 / 77.6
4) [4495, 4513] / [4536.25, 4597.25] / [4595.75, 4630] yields 0.020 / 80.8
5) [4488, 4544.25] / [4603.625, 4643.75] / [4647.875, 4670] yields -0.059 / 80.3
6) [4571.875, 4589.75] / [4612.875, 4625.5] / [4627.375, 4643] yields 0.012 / 84.2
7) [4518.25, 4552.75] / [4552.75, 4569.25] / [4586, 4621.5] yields -0.087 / 75.4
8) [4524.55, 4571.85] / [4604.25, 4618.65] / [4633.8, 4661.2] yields -0.063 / 79.9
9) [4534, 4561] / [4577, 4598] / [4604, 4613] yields -0.005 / 81.2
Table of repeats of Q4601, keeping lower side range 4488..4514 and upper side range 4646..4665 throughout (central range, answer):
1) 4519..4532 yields 0.083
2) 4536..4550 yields 0.074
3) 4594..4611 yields -0.033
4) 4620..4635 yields -0.044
